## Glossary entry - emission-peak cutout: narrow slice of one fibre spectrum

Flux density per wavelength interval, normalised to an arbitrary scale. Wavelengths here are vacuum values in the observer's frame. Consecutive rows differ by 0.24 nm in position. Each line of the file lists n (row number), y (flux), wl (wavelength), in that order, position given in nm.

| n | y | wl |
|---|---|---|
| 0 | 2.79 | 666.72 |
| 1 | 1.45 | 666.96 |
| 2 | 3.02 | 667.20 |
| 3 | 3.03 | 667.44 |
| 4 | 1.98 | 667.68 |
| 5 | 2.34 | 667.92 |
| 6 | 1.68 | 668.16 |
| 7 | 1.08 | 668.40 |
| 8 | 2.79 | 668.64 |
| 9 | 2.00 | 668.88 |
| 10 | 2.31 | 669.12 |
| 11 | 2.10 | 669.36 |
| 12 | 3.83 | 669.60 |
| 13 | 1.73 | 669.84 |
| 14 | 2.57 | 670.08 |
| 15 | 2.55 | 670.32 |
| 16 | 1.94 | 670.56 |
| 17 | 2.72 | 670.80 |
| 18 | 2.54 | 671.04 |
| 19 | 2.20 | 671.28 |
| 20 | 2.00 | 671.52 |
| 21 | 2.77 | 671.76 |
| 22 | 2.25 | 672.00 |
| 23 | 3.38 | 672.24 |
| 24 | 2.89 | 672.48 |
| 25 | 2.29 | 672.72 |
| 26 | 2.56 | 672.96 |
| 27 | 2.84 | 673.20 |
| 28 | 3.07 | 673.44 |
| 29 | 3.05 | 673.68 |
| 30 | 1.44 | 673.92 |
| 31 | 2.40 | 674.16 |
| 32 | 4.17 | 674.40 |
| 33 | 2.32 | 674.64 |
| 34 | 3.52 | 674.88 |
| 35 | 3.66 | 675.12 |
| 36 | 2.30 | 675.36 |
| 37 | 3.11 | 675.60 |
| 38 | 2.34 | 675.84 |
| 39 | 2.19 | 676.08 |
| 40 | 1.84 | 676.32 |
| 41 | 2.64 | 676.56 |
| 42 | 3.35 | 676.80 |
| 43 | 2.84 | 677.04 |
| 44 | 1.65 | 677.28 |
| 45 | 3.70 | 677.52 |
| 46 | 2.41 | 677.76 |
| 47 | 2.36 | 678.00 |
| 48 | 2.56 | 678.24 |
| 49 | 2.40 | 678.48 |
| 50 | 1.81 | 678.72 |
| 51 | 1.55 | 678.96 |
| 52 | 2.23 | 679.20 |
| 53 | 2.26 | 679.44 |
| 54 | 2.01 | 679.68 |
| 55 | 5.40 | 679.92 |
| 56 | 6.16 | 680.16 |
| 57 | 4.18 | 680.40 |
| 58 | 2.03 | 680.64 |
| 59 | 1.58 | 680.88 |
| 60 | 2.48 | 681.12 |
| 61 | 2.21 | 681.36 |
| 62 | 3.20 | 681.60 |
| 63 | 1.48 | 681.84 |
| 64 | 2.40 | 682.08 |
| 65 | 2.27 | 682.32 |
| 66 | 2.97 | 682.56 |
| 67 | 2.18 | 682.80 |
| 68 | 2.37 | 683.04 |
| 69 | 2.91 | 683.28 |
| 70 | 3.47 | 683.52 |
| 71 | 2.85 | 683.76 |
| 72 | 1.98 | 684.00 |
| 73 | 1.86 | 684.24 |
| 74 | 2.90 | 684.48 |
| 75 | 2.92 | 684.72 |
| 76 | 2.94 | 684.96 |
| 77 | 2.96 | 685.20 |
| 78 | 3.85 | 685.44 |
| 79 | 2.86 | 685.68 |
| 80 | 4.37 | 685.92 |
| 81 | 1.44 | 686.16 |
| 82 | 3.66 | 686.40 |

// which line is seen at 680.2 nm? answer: H-beta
